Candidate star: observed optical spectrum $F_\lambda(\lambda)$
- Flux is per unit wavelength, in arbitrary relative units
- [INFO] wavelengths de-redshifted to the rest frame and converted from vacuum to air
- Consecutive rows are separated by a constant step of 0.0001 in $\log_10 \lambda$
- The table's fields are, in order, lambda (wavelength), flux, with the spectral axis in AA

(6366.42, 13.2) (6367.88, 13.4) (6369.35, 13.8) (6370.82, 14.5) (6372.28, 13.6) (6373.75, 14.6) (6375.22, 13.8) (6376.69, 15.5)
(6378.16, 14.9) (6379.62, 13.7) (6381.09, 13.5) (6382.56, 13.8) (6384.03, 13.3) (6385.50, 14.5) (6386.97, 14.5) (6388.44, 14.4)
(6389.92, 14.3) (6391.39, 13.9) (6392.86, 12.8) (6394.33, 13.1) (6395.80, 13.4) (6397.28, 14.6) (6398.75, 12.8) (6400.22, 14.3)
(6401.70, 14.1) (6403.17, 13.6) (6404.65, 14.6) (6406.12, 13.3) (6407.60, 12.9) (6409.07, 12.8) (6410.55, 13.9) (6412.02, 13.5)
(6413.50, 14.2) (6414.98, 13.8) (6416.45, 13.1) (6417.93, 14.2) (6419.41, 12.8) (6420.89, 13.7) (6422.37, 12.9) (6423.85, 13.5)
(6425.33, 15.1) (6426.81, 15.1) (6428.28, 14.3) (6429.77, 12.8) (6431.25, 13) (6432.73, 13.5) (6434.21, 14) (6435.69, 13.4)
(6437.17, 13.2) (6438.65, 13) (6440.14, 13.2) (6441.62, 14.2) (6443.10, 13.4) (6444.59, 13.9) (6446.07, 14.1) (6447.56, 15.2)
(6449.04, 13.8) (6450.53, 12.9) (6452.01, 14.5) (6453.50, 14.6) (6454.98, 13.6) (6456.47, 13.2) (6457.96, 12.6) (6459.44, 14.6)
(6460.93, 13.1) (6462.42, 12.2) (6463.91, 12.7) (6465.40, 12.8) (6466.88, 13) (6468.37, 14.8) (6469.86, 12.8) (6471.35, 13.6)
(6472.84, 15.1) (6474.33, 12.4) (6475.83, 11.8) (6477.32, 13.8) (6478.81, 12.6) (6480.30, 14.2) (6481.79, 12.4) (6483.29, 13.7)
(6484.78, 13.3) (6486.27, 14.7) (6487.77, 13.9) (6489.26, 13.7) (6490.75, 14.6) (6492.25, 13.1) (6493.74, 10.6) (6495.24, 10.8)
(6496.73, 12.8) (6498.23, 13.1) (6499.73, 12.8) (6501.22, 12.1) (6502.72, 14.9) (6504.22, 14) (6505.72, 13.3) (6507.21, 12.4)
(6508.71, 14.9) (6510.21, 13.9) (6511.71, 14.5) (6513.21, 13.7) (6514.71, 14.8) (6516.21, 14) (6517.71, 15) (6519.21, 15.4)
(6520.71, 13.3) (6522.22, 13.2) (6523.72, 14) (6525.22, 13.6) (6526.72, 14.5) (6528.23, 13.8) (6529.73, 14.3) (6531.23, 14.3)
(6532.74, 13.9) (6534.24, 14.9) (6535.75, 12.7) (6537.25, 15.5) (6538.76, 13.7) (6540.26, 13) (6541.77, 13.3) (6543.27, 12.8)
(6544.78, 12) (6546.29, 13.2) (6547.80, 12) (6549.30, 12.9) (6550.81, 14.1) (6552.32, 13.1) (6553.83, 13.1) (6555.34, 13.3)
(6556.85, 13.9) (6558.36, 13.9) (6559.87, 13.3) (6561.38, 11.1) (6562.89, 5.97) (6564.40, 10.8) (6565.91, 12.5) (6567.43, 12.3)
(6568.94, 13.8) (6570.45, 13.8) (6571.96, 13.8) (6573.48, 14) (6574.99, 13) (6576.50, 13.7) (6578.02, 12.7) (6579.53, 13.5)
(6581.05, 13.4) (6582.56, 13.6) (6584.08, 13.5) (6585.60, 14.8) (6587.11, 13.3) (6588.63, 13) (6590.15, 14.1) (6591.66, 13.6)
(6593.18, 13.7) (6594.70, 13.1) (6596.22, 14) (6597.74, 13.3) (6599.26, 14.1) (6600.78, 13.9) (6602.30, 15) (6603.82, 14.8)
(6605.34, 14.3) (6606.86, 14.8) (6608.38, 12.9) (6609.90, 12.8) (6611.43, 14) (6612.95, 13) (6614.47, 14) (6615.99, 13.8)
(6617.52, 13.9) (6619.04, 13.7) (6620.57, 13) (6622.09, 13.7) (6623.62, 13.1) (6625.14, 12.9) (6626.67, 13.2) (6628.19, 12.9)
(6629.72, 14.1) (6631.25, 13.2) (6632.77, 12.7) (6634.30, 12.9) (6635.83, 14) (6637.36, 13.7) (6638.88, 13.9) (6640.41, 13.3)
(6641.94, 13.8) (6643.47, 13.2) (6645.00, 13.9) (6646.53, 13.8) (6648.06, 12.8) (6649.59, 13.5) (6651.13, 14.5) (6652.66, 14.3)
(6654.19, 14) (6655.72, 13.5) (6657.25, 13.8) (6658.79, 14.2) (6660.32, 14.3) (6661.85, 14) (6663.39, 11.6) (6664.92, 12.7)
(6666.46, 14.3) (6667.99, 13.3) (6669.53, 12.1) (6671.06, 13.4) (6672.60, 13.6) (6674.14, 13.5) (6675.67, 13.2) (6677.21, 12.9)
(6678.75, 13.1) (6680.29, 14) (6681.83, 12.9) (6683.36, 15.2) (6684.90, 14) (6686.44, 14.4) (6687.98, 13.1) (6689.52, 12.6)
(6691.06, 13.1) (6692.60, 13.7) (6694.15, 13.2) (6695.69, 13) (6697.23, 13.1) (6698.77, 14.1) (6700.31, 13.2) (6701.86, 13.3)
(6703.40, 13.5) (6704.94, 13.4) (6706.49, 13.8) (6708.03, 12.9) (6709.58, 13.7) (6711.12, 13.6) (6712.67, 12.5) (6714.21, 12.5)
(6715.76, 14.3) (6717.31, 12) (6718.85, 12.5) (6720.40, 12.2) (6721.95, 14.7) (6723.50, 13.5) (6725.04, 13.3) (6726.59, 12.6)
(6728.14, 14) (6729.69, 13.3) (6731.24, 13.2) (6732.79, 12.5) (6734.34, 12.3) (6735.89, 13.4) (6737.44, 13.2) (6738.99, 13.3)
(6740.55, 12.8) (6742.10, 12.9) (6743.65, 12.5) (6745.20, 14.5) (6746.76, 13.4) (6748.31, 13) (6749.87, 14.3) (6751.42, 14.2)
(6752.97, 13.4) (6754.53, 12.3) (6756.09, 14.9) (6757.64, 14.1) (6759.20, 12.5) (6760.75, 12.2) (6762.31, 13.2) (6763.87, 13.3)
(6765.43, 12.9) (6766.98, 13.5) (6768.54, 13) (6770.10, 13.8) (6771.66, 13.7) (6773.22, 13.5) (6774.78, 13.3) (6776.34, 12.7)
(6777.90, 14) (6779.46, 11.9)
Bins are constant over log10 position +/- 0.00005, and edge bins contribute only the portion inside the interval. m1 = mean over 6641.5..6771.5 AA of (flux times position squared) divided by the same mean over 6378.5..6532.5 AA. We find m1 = 1.06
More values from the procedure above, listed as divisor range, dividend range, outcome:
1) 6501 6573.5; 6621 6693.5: 1.04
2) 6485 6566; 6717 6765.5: 1.06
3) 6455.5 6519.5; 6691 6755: 1.06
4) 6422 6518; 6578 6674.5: 1.05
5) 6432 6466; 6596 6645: 1.06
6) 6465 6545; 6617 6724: 1.04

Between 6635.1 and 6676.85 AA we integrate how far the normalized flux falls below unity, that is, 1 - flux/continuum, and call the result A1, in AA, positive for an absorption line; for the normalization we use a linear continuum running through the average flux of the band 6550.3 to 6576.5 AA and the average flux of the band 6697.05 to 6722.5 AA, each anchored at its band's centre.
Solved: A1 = -1.6 AA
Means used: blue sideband 12.7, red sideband 13.2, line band 13.6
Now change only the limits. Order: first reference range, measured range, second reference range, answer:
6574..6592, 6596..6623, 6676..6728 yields -0.7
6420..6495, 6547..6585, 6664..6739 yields 1.6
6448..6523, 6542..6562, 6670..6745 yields 0.6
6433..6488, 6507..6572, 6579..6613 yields 1.4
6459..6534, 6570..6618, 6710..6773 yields -1.1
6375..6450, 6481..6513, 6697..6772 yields 0.8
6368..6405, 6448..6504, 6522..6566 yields 0.8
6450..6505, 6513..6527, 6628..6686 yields -0.9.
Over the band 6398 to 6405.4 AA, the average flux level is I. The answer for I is 13.9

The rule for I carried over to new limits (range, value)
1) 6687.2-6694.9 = 13.1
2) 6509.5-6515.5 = 14.2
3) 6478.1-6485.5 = 13.2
